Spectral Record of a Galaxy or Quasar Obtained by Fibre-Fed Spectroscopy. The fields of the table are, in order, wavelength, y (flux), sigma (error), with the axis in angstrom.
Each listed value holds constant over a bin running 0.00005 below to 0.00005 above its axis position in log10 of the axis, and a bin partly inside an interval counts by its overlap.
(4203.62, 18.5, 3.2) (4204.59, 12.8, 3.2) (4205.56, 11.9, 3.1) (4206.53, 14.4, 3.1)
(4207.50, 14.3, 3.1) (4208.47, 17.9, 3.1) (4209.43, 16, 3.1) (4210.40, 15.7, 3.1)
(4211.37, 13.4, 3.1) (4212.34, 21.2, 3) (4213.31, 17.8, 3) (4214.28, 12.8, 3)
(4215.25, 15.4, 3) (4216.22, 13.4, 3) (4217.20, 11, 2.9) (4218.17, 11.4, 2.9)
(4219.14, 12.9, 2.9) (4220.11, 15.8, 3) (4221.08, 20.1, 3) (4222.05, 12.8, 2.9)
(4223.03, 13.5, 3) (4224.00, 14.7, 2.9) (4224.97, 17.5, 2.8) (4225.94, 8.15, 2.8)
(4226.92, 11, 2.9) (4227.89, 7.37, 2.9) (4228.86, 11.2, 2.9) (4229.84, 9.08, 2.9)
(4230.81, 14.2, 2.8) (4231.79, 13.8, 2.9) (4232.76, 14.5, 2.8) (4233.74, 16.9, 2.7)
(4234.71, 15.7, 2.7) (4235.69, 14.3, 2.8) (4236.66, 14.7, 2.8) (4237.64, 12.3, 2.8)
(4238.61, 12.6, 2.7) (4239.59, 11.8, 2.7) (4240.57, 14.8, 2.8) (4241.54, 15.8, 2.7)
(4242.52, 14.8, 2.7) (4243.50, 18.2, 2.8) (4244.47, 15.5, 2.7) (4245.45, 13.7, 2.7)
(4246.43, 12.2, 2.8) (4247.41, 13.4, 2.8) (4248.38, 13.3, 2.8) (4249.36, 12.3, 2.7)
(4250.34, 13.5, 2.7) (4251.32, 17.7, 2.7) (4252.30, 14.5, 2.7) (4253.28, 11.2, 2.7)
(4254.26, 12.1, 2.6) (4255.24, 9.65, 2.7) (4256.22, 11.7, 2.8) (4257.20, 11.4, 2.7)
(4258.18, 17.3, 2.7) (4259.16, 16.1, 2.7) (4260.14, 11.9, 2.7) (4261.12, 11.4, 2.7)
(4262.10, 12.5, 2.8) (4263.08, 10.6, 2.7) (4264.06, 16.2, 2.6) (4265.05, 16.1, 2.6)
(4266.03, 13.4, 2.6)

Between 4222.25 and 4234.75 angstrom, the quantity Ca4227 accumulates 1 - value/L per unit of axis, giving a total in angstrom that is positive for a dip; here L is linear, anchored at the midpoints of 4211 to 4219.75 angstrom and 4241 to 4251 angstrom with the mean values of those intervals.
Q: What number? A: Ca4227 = 1.4 angstrom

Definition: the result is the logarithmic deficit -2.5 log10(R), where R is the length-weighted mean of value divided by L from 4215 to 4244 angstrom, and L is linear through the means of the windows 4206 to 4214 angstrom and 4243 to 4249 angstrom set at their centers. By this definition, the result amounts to 0.12 mag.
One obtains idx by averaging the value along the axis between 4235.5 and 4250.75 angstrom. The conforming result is 13.9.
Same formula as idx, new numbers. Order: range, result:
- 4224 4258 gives 13.3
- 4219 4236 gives 13.5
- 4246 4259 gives 13.2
